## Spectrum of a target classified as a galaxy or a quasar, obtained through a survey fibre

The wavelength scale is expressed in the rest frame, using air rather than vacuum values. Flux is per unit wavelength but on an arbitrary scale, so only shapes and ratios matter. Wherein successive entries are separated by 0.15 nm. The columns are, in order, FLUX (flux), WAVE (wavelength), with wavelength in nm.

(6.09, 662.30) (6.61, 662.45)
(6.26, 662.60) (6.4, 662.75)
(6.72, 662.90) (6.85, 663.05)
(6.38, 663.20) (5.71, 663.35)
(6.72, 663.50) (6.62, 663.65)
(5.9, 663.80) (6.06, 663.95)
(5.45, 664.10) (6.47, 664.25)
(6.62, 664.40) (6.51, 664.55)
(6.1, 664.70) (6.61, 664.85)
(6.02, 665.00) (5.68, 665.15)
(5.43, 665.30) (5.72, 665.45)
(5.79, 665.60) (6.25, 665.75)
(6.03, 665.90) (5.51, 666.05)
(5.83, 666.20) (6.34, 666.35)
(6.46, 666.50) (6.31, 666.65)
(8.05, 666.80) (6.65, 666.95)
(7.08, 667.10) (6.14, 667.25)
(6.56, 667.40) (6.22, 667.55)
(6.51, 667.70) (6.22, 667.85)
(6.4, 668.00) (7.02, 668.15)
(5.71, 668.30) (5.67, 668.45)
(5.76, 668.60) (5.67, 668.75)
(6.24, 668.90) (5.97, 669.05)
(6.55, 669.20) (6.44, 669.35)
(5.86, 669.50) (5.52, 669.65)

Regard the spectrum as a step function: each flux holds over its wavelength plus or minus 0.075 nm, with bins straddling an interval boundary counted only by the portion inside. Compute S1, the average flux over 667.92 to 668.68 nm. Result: 6.11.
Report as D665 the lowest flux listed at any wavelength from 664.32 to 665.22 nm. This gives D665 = 5.68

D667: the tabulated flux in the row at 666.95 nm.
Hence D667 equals 6.65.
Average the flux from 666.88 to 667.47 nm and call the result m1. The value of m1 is 6.61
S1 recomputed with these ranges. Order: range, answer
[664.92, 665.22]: 5.87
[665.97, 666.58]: 6.04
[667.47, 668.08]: 6.34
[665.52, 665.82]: 6.01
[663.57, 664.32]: 6.1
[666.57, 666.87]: 7.15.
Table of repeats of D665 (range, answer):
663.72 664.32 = 5.45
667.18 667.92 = 6.14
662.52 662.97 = 6.26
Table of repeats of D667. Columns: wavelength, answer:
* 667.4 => 6.56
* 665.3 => 5.43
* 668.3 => 5.71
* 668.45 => 5.67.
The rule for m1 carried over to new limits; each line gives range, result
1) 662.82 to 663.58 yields 6.48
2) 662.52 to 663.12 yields 6.56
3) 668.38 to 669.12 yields 5.86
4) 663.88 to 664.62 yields 6.22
